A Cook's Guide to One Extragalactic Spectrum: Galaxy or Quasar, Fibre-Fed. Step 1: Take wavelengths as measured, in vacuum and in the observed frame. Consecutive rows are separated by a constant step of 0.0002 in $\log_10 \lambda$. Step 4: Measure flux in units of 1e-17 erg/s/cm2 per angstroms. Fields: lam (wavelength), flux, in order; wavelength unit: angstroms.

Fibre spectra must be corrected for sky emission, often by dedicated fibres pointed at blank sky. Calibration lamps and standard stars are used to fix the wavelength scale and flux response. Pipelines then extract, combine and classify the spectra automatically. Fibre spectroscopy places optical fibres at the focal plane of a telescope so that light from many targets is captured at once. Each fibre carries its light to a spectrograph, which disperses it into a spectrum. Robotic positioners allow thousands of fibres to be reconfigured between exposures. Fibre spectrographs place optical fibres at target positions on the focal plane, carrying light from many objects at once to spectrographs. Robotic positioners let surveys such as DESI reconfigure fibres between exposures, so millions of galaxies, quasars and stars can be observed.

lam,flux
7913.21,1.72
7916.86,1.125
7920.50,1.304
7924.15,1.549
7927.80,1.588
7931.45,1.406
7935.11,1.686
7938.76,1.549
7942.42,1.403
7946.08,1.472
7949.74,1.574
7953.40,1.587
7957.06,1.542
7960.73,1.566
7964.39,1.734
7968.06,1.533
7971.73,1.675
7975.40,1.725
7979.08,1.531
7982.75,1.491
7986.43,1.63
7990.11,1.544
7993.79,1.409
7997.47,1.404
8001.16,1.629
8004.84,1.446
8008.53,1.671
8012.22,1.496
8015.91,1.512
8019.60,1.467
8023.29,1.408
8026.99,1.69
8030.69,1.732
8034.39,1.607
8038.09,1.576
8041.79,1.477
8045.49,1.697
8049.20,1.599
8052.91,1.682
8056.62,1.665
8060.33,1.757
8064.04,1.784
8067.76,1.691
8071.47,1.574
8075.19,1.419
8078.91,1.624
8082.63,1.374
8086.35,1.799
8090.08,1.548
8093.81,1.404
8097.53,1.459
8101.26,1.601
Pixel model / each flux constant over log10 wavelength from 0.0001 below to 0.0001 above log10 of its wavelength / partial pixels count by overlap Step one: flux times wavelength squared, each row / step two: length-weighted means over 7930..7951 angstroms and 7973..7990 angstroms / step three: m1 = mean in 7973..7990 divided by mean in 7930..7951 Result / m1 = 1.06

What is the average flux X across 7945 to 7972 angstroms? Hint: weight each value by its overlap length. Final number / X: 1.58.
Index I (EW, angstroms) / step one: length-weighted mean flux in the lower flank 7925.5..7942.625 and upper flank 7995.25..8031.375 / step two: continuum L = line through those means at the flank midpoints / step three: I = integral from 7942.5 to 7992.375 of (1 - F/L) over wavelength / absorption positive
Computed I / -1.3 angstroms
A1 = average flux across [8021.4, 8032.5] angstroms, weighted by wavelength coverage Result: 1.61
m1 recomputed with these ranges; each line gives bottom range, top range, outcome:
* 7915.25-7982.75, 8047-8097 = 1.08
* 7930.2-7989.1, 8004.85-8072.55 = 1.05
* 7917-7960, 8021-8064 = 1.12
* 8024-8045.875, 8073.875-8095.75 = 0.96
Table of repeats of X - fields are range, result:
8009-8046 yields 1.57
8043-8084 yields 1.62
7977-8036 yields 1.54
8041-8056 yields 1.63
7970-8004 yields 1.56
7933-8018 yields 1.56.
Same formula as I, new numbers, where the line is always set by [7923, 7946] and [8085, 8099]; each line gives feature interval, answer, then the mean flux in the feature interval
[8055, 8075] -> -1.68 angstroms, 1.67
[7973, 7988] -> -0.64 angstroms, 1.6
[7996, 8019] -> 0.14 angstroms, 1.52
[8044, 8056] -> -0.92 angstroms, 1.66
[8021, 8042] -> -0.68 angstroms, 1.59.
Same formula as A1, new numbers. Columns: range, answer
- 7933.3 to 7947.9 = 1.53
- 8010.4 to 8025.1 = 1.47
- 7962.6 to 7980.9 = 1.64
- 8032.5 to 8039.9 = 1.59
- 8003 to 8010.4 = 1.56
